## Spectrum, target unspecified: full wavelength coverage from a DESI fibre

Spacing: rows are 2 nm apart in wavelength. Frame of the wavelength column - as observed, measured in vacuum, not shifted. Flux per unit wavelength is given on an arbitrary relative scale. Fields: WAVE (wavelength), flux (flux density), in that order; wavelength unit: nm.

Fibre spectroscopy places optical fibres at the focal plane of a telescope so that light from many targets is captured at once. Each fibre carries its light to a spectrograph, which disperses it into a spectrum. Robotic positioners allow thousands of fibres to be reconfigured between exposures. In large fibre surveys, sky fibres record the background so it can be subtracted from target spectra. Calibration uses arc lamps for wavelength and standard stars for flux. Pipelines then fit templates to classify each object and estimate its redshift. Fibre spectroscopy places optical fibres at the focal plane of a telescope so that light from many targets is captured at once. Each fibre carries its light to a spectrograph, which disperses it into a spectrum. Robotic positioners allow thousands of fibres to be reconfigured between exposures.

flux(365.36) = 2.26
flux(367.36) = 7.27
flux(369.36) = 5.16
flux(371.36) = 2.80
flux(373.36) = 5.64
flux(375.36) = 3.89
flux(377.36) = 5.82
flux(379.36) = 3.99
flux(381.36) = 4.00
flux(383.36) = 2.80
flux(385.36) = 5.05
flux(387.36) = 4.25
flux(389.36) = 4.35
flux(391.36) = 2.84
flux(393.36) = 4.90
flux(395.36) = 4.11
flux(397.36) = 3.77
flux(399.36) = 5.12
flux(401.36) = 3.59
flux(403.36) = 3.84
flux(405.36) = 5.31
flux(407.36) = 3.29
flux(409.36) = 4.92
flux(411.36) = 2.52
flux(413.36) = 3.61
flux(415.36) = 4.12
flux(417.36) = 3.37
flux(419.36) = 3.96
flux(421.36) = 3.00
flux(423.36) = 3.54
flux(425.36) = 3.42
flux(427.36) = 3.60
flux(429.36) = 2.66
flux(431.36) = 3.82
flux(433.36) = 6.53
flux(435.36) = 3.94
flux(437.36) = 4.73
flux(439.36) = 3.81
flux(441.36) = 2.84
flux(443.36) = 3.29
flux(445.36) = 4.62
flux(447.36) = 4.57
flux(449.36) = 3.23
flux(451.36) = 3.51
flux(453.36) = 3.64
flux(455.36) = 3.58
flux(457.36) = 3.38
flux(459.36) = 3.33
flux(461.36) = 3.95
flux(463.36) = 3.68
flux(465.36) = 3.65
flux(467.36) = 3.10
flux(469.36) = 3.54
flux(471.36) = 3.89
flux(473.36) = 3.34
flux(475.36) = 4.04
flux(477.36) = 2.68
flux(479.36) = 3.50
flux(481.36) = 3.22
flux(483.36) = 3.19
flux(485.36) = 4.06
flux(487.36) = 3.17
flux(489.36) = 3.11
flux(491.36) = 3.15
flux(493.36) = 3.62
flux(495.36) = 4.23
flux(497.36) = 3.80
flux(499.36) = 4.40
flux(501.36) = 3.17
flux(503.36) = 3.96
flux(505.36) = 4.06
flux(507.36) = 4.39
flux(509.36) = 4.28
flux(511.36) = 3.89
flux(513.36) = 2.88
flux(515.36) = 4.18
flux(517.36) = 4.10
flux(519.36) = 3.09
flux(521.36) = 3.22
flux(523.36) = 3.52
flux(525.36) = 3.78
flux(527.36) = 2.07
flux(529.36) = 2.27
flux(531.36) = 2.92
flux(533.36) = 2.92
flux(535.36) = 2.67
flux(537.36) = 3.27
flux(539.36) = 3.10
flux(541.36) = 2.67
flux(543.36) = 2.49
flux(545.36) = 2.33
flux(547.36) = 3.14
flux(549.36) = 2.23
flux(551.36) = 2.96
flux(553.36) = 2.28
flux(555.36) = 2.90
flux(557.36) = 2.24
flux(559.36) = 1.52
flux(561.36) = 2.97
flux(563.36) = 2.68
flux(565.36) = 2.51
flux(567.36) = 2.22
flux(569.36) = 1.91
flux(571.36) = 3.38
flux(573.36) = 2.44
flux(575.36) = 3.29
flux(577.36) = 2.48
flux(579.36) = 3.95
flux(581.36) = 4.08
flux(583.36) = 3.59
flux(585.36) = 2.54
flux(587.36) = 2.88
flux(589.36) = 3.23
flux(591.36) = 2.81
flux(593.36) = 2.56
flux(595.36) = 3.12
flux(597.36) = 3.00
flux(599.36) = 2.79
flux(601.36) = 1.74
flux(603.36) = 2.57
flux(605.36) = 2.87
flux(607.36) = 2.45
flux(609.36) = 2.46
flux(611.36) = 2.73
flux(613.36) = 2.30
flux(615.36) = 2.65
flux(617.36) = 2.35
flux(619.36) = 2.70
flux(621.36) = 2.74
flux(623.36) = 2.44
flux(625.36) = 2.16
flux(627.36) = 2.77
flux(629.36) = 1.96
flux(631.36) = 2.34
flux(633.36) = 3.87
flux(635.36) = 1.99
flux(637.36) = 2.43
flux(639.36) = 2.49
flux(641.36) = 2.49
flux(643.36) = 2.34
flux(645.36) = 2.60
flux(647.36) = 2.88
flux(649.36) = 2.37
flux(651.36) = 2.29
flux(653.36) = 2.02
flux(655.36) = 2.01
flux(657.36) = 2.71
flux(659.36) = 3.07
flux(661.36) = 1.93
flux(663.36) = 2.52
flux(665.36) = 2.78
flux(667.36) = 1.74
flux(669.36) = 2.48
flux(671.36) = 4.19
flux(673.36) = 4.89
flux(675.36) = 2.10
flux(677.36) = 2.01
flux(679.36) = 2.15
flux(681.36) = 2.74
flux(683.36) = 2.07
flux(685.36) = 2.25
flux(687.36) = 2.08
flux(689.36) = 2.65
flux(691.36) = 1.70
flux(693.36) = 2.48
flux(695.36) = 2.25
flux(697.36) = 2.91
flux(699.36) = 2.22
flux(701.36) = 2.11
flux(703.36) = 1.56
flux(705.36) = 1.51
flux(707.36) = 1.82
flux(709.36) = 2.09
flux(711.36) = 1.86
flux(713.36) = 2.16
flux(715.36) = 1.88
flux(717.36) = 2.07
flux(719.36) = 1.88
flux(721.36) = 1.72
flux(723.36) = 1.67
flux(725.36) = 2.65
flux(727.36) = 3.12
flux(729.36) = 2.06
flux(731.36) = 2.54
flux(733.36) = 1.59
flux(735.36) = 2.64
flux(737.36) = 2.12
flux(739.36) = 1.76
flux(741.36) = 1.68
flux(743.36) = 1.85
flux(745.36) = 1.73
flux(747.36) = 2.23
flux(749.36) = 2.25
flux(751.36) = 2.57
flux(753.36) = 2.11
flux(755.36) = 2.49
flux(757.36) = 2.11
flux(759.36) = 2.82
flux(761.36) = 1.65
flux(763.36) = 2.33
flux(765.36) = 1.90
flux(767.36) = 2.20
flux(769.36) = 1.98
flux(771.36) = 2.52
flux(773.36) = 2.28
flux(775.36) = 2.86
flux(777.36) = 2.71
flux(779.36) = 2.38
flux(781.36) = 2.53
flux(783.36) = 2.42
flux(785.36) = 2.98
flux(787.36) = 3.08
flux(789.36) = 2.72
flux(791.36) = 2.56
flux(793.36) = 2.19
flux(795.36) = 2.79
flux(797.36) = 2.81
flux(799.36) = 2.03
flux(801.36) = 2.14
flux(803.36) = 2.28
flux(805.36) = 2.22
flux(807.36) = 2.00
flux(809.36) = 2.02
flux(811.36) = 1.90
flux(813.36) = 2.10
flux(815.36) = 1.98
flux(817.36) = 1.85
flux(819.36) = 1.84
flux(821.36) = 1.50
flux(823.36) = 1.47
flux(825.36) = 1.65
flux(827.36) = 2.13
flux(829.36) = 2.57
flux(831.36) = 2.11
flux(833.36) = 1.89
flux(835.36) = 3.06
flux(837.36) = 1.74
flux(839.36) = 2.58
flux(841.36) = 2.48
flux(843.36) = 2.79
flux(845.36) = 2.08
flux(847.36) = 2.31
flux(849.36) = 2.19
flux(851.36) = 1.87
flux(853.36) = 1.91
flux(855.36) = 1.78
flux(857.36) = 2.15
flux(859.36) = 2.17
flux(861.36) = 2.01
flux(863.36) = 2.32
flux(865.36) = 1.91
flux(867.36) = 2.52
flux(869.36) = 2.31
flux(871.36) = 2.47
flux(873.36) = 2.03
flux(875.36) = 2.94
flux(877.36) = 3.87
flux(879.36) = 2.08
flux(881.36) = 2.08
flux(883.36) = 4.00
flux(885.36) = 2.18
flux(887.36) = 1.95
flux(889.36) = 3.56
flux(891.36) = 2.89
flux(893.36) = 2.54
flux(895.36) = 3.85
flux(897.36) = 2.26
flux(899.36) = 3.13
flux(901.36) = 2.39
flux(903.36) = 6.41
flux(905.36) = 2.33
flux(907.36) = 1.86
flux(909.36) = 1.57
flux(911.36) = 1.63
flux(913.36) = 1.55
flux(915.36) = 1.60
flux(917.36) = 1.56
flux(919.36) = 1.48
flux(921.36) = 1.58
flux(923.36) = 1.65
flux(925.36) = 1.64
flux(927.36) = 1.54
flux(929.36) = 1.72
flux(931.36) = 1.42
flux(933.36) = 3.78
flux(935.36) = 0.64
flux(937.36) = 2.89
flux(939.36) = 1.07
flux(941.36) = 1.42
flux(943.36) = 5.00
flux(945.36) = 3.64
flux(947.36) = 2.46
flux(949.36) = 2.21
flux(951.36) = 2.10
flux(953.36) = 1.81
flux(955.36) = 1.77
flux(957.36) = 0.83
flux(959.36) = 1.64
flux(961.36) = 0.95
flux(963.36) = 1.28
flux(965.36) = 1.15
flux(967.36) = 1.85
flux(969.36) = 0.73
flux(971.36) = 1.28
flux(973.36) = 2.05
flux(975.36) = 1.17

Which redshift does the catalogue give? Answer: 0.804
